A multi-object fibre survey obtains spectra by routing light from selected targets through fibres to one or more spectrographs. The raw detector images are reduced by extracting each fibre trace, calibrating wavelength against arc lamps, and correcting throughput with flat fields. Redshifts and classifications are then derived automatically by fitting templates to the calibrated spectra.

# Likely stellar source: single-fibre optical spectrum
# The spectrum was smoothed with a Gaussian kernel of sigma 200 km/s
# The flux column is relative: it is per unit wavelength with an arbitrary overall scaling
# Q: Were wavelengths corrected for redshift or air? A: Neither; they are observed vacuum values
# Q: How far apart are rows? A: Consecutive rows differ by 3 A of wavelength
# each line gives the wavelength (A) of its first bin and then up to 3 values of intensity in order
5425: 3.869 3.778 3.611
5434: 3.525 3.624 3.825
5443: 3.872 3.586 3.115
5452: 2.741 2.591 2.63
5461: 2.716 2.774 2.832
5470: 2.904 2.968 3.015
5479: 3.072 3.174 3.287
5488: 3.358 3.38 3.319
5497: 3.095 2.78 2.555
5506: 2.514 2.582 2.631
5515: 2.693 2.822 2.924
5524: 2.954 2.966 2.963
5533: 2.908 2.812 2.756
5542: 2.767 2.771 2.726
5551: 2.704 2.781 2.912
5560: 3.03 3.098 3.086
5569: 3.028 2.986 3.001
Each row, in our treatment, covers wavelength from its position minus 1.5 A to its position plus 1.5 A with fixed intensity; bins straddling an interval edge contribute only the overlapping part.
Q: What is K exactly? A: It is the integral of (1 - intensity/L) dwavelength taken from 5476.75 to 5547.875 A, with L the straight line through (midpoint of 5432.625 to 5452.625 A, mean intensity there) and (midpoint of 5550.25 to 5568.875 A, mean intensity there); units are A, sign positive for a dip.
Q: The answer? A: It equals 5.8 A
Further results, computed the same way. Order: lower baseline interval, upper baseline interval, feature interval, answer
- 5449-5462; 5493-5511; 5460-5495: -4.0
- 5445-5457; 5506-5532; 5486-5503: -1.6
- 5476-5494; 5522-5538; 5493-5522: 2.8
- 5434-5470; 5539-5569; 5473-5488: -0.4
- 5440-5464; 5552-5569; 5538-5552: 1.1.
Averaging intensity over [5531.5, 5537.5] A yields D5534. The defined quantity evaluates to 2.86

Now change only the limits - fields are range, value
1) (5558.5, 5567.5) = 3.07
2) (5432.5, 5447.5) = 3.69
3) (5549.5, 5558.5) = 2.8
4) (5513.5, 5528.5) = 2.87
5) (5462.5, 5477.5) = 2.9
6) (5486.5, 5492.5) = 3.37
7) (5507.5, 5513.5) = 2.61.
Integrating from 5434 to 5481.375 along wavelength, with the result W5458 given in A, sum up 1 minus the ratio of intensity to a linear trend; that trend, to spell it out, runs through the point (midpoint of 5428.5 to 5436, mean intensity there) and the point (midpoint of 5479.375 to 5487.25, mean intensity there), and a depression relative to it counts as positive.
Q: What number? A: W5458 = 4.4 A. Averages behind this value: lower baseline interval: 3.6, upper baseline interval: 3.22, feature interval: 3.1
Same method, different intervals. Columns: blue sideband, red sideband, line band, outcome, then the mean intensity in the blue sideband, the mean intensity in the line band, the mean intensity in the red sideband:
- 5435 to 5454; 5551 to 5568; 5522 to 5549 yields 1.8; 3.44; 2.85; 2.96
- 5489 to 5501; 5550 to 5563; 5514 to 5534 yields 0.9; 3.17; 2.89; 2.89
